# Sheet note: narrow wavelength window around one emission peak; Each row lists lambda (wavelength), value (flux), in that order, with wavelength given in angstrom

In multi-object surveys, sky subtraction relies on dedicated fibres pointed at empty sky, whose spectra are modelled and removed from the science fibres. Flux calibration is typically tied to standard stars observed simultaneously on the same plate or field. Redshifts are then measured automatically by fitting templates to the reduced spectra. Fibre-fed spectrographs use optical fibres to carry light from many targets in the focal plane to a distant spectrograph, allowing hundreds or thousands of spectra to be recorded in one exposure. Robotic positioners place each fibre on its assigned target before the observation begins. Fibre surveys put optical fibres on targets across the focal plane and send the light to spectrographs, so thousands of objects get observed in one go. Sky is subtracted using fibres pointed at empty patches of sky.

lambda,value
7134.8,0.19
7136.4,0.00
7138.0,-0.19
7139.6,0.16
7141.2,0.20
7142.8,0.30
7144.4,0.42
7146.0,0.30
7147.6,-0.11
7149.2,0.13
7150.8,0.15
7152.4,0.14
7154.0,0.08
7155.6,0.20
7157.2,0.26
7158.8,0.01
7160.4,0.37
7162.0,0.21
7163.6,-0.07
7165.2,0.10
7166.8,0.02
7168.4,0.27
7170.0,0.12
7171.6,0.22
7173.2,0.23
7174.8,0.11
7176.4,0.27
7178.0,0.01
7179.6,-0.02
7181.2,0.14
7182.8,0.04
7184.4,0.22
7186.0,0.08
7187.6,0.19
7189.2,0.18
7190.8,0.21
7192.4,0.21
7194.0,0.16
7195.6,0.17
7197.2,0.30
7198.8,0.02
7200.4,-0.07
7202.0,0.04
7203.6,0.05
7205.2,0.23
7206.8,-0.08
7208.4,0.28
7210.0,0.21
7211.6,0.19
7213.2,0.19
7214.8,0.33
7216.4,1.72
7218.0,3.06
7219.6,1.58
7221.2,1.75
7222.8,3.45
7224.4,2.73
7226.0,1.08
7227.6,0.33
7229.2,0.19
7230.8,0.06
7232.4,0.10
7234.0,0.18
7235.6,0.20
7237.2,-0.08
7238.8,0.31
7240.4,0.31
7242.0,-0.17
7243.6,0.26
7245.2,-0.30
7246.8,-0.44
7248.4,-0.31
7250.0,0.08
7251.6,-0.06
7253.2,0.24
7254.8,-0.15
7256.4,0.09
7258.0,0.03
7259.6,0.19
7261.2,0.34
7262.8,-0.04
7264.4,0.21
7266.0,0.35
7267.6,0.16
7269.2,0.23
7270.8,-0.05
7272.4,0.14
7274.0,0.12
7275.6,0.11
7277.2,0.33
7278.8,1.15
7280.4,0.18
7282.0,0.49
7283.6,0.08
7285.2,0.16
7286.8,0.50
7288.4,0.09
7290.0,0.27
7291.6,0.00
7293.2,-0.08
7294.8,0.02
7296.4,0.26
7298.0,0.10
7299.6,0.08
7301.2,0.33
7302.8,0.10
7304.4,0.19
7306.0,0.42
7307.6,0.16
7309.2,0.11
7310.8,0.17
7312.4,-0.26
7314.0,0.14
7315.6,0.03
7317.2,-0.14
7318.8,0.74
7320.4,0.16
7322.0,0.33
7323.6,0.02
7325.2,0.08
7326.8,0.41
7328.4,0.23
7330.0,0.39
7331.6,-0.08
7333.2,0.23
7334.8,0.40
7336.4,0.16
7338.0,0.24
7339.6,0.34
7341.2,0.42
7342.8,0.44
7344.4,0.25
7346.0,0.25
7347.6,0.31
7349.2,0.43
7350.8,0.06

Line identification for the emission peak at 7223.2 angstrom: [O II] 3727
